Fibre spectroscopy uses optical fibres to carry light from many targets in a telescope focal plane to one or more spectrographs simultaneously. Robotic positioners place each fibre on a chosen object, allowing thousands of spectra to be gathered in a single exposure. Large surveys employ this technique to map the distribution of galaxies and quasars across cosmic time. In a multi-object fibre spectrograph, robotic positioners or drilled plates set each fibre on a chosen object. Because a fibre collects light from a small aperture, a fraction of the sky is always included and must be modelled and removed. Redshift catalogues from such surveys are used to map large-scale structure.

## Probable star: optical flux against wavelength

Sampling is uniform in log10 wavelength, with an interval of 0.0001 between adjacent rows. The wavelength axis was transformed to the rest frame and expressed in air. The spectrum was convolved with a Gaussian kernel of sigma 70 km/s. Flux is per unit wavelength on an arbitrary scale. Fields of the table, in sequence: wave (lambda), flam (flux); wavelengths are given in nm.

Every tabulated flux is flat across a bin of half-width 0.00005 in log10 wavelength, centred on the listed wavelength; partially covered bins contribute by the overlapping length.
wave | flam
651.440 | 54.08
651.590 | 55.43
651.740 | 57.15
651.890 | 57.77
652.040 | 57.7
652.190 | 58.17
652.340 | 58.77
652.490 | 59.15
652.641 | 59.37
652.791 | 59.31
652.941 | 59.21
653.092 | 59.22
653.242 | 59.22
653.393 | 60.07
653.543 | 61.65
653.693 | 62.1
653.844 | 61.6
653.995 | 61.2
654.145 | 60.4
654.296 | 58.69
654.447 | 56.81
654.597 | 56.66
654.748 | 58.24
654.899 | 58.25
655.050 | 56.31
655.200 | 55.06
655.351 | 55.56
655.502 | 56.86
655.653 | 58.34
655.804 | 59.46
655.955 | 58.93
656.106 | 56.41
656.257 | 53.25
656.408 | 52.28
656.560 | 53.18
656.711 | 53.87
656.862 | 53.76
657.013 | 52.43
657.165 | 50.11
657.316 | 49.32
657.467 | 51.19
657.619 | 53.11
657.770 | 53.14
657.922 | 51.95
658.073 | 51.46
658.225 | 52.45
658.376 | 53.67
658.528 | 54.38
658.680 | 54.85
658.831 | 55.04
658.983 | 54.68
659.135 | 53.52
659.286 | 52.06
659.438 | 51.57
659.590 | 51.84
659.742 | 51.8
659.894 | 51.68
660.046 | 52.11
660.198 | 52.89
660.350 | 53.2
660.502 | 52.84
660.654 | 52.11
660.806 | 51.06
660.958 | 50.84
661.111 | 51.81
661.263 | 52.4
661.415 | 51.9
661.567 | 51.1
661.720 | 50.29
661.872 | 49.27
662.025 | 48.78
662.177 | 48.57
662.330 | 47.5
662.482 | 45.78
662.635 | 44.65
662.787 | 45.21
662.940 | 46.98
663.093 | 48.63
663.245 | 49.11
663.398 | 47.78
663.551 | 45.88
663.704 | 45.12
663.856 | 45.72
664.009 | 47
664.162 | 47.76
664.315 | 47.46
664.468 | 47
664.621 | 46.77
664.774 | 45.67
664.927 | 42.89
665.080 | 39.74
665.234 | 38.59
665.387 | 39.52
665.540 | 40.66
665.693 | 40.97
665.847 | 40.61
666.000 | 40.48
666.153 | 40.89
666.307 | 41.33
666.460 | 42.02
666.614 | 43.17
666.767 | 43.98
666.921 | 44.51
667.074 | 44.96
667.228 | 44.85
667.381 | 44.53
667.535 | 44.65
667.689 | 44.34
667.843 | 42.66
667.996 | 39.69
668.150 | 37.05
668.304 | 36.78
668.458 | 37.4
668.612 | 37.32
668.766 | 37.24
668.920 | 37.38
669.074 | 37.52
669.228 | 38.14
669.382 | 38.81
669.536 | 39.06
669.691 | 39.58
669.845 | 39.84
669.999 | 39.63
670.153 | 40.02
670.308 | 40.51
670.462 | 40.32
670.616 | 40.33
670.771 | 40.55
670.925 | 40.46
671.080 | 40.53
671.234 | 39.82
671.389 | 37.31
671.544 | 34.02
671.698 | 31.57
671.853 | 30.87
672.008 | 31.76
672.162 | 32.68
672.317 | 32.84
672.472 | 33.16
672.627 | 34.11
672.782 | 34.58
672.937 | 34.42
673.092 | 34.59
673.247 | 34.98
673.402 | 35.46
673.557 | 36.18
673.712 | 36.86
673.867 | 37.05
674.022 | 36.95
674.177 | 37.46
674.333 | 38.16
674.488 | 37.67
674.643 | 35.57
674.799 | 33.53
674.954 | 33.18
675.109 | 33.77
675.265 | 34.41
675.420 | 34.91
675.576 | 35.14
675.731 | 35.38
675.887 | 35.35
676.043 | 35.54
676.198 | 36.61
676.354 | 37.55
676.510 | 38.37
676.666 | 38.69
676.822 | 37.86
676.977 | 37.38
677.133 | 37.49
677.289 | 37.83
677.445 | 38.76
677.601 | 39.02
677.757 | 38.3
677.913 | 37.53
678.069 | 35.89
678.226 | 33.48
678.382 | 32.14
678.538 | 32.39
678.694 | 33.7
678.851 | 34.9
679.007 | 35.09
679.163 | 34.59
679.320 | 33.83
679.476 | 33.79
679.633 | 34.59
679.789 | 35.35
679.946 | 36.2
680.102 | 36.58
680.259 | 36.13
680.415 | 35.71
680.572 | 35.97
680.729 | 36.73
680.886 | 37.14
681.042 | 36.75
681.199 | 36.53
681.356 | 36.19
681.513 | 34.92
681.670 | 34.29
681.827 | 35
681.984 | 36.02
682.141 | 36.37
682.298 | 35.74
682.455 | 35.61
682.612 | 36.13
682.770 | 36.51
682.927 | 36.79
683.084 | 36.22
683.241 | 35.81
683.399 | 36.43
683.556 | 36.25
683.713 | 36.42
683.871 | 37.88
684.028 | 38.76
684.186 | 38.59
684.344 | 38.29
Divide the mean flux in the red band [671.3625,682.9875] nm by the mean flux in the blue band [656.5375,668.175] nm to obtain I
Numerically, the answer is 0.74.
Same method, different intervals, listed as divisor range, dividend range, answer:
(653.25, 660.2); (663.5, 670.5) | 0.76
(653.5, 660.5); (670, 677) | 0.66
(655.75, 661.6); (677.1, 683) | 0.68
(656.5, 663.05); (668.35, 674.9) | 0.72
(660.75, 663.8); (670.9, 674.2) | 0.72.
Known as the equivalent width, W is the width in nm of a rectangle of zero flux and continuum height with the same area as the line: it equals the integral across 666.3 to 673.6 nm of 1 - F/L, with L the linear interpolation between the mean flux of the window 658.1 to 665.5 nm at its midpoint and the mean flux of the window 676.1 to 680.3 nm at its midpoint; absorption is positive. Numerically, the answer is 0.73 nm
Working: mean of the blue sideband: 49.2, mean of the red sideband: 36.1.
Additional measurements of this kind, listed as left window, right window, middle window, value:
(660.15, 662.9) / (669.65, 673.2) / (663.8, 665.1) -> 0.01 nm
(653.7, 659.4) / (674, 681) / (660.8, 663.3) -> 0.06 nm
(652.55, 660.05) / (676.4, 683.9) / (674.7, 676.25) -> 0.20 nm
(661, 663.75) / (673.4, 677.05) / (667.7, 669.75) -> 0.19 nm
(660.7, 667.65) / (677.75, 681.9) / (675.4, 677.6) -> 0.03 nm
